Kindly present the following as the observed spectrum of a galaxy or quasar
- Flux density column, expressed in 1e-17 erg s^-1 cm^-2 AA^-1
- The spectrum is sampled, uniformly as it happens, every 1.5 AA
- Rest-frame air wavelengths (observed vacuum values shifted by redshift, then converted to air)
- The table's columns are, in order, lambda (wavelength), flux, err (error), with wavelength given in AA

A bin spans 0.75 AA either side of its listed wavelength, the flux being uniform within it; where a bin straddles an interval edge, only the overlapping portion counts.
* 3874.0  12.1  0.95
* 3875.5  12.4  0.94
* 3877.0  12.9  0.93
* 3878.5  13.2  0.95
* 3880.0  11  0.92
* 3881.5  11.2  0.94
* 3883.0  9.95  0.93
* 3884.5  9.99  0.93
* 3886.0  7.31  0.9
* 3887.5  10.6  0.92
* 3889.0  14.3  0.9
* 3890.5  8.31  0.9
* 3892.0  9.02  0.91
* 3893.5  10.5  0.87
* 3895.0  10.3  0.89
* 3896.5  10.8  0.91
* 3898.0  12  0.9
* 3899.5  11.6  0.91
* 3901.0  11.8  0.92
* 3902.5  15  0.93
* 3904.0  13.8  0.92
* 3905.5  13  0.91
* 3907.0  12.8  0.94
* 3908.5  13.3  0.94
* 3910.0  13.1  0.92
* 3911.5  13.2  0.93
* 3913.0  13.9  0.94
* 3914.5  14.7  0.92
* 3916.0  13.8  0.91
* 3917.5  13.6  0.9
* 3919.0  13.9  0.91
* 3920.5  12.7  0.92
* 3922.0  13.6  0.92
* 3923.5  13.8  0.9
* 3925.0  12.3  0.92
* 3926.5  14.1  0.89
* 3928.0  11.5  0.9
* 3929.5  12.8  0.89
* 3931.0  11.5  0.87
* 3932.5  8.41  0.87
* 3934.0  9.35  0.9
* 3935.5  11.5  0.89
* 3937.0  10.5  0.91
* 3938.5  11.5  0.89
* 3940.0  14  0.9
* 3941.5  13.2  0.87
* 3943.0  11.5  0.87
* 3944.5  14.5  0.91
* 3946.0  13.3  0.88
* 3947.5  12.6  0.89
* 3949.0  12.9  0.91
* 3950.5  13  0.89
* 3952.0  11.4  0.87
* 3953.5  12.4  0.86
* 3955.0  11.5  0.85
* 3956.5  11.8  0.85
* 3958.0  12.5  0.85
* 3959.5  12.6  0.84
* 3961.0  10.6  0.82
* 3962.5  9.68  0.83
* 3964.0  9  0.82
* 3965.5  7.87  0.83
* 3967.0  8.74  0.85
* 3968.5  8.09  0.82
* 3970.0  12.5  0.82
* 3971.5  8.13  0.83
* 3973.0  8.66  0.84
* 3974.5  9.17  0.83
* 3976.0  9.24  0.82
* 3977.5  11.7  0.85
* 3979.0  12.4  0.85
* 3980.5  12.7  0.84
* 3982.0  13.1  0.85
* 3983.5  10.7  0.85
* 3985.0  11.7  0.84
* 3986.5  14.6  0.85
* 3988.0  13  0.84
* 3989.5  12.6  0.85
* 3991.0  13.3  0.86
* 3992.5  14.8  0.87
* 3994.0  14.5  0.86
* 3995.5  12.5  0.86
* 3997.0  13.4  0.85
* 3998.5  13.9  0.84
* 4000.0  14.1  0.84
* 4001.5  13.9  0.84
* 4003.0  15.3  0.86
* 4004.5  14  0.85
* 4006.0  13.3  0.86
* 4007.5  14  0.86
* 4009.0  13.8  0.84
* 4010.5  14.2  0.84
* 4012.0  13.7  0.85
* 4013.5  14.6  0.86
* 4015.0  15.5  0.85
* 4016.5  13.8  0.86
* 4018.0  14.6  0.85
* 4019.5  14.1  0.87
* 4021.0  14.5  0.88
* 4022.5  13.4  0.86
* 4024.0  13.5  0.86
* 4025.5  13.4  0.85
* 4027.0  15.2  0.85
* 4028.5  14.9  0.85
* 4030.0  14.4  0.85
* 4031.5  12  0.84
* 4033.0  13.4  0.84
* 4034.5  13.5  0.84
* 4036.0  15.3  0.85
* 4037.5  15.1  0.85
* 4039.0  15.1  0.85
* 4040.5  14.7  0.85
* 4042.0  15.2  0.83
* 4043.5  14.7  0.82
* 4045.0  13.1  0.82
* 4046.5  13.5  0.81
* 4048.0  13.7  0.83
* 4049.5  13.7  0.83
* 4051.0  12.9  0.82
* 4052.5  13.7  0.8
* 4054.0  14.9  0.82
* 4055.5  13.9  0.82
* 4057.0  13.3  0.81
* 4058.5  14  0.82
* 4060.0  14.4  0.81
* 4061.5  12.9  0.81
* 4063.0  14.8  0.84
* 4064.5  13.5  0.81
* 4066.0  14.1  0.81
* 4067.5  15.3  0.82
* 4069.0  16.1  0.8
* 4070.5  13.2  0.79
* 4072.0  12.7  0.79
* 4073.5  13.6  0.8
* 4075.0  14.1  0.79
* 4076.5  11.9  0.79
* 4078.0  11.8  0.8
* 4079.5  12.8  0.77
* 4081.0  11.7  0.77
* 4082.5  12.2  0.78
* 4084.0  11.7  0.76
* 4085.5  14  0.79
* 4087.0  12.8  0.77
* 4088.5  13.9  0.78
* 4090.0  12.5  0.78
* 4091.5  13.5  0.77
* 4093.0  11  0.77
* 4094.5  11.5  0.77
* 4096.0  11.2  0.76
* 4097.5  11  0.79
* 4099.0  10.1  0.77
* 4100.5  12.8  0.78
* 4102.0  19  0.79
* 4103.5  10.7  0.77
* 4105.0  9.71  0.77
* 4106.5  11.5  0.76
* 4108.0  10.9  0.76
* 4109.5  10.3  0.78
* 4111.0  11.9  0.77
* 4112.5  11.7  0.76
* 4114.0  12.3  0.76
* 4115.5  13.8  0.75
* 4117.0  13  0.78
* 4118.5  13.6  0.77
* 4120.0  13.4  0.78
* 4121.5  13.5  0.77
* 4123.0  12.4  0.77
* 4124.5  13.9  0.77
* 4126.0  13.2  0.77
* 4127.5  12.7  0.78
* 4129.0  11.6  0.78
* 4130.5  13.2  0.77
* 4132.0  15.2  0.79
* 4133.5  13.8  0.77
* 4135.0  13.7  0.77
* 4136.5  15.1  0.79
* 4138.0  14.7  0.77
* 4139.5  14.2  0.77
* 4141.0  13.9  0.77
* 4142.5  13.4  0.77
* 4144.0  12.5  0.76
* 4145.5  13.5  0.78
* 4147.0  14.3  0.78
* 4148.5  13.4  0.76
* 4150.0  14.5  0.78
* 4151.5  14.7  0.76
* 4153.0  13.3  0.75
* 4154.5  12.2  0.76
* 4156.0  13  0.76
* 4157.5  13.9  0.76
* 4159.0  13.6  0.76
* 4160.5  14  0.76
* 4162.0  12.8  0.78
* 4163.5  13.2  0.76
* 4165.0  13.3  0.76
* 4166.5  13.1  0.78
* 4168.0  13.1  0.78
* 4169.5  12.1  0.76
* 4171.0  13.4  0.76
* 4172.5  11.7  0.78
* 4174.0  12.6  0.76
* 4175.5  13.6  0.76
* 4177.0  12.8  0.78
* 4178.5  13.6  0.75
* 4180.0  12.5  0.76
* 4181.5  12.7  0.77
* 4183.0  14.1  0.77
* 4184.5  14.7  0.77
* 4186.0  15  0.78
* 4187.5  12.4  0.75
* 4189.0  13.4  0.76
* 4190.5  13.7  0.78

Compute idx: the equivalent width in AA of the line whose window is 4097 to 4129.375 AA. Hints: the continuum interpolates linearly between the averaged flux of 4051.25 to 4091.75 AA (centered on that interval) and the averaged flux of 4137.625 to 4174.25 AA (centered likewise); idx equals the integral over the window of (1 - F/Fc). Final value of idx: 2.4 AA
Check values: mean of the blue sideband 13.4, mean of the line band 12.4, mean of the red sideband 13.4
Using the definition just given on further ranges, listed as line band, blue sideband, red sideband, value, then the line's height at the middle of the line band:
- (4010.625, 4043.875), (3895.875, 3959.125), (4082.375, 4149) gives -4.1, 12.7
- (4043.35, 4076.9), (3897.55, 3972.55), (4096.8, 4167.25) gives -2.9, 12.7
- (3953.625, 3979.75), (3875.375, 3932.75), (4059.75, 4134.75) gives 4.4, 12.4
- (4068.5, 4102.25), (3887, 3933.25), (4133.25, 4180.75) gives 1.0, 13.1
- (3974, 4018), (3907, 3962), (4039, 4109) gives -1.6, 12.8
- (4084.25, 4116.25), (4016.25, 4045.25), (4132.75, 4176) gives 3.7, 13.8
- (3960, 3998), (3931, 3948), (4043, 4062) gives 3.6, 12.5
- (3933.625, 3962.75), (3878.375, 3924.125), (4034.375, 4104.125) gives 0.9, 12.5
